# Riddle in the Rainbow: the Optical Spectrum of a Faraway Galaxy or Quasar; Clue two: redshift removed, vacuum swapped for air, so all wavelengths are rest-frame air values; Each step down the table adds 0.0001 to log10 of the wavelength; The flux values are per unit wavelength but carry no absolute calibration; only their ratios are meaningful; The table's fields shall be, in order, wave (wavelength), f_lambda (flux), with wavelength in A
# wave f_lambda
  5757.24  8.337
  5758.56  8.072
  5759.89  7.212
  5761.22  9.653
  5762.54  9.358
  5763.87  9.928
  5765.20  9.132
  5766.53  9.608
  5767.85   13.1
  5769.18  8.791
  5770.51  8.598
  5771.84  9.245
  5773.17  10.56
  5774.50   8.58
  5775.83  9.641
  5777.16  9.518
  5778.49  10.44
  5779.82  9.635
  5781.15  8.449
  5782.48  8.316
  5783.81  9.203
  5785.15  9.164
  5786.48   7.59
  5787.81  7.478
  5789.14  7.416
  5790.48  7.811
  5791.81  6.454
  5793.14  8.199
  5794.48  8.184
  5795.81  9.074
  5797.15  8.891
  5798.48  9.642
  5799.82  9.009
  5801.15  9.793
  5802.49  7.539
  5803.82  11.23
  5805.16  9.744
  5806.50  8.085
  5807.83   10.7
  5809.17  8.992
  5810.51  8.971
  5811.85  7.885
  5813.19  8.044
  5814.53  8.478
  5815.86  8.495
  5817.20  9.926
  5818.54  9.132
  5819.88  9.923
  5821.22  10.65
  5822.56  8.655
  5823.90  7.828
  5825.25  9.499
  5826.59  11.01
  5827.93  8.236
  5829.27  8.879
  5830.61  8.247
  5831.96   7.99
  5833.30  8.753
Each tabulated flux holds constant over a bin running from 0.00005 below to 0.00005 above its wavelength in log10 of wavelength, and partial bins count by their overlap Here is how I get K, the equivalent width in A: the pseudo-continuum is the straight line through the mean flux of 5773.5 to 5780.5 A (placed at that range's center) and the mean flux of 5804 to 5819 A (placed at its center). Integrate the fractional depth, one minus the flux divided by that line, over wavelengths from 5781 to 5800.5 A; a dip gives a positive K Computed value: 2.2 A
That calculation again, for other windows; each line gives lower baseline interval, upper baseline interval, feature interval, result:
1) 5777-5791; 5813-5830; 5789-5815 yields 0.4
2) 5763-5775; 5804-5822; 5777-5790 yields 1.2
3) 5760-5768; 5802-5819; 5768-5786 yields 0.4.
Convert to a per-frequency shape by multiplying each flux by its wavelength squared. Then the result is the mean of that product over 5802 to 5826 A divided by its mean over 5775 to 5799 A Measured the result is 1.07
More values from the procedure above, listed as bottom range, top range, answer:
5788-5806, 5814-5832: 1.06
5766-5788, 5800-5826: 0.99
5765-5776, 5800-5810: 0.98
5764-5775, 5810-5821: 0.93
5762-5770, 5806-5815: 0.89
